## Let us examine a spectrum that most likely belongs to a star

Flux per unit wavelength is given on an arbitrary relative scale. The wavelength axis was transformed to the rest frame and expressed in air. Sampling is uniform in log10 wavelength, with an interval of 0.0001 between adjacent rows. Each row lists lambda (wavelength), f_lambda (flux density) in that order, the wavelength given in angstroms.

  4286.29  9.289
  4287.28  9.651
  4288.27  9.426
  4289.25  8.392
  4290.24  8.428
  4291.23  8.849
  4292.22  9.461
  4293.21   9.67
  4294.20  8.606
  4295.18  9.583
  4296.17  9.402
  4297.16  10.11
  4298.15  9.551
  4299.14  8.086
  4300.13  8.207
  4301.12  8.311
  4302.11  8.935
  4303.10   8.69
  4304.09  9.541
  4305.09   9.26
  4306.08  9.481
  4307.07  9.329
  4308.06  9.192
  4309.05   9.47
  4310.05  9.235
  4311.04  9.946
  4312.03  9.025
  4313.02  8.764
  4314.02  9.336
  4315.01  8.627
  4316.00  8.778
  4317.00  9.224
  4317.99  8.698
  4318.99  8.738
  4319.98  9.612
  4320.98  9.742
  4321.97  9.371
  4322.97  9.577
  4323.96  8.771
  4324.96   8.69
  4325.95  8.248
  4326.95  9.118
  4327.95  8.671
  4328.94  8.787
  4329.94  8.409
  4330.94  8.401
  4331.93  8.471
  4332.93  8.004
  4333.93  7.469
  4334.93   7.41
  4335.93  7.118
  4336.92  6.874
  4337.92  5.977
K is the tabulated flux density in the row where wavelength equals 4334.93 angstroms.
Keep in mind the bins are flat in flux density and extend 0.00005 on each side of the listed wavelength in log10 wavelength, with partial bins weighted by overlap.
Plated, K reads 7.41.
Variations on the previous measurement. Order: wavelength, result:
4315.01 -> 8.627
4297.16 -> 10.11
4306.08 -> 9.481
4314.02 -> 9.336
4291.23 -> 8.849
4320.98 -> 9.742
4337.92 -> 5.977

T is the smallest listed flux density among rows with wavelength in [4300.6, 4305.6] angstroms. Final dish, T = 8.311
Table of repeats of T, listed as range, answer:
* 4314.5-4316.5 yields 8.627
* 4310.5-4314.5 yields 8.764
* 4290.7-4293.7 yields 8.849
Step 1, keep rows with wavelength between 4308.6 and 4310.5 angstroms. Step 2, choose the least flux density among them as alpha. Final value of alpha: 9.235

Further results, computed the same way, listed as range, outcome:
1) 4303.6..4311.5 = 9.192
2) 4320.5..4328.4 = 8.248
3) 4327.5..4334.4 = 7.469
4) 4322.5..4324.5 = 8.771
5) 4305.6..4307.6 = 9.329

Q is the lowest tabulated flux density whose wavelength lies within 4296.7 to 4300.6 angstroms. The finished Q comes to 8.086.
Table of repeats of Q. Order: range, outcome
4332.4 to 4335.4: 7.41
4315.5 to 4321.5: 8.698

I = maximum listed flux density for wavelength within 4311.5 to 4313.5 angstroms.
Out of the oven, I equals 9.025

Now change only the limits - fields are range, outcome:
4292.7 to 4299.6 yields 10.11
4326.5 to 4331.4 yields 9.118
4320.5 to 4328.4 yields 9.742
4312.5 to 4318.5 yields 9.336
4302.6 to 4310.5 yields 9.541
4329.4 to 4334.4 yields 8.471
